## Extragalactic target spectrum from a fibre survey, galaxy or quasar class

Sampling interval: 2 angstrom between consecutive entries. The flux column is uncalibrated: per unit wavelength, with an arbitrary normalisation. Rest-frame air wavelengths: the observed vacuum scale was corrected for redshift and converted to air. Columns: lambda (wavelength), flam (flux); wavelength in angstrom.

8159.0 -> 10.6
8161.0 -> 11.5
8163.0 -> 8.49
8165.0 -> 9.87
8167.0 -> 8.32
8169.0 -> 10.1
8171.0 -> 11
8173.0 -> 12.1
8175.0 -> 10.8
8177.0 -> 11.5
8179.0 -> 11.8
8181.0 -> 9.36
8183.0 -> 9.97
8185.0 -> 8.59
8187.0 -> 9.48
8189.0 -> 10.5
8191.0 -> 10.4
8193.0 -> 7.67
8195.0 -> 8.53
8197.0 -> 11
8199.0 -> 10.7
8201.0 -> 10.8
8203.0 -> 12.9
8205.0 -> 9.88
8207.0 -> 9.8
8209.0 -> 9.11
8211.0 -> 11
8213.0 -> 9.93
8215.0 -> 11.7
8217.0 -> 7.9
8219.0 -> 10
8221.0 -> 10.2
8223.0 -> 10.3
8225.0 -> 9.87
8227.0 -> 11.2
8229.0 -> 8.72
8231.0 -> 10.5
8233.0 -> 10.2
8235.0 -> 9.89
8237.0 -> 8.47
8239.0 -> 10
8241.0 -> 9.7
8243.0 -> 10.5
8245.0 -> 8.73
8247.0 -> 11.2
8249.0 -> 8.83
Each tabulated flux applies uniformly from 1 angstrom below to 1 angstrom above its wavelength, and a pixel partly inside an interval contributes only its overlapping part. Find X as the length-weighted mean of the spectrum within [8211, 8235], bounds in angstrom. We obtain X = 10.1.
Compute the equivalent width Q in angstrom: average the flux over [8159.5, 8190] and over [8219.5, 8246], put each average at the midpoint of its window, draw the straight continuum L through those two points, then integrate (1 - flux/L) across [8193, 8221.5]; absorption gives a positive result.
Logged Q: -0.4 angstrom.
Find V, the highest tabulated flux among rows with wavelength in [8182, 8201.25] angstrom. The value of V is 11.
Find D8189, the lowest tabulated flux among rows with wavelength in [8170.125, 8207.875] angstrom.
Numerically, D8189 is 7.67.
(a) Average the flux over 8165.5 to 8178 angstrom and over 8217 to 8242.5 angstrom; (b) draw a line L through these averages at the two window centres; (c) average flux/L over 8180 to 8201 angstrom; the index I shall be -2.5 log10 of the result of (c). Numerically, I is 0.07 mag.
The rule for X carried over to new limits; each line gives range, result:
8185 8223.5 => 10.1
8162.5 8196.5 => 9.95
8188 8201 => 9.88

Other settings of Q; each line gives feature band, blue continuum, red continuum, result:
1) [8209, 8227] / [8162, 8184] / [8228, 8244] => -0.4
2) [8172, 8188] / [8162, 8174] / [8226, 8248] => -0.8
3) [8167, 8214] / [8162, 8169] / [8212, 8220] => -4.0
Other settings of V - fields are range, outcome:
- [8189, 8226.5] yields 12.9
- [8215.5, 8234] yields 11.2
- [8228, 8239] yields 10.5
